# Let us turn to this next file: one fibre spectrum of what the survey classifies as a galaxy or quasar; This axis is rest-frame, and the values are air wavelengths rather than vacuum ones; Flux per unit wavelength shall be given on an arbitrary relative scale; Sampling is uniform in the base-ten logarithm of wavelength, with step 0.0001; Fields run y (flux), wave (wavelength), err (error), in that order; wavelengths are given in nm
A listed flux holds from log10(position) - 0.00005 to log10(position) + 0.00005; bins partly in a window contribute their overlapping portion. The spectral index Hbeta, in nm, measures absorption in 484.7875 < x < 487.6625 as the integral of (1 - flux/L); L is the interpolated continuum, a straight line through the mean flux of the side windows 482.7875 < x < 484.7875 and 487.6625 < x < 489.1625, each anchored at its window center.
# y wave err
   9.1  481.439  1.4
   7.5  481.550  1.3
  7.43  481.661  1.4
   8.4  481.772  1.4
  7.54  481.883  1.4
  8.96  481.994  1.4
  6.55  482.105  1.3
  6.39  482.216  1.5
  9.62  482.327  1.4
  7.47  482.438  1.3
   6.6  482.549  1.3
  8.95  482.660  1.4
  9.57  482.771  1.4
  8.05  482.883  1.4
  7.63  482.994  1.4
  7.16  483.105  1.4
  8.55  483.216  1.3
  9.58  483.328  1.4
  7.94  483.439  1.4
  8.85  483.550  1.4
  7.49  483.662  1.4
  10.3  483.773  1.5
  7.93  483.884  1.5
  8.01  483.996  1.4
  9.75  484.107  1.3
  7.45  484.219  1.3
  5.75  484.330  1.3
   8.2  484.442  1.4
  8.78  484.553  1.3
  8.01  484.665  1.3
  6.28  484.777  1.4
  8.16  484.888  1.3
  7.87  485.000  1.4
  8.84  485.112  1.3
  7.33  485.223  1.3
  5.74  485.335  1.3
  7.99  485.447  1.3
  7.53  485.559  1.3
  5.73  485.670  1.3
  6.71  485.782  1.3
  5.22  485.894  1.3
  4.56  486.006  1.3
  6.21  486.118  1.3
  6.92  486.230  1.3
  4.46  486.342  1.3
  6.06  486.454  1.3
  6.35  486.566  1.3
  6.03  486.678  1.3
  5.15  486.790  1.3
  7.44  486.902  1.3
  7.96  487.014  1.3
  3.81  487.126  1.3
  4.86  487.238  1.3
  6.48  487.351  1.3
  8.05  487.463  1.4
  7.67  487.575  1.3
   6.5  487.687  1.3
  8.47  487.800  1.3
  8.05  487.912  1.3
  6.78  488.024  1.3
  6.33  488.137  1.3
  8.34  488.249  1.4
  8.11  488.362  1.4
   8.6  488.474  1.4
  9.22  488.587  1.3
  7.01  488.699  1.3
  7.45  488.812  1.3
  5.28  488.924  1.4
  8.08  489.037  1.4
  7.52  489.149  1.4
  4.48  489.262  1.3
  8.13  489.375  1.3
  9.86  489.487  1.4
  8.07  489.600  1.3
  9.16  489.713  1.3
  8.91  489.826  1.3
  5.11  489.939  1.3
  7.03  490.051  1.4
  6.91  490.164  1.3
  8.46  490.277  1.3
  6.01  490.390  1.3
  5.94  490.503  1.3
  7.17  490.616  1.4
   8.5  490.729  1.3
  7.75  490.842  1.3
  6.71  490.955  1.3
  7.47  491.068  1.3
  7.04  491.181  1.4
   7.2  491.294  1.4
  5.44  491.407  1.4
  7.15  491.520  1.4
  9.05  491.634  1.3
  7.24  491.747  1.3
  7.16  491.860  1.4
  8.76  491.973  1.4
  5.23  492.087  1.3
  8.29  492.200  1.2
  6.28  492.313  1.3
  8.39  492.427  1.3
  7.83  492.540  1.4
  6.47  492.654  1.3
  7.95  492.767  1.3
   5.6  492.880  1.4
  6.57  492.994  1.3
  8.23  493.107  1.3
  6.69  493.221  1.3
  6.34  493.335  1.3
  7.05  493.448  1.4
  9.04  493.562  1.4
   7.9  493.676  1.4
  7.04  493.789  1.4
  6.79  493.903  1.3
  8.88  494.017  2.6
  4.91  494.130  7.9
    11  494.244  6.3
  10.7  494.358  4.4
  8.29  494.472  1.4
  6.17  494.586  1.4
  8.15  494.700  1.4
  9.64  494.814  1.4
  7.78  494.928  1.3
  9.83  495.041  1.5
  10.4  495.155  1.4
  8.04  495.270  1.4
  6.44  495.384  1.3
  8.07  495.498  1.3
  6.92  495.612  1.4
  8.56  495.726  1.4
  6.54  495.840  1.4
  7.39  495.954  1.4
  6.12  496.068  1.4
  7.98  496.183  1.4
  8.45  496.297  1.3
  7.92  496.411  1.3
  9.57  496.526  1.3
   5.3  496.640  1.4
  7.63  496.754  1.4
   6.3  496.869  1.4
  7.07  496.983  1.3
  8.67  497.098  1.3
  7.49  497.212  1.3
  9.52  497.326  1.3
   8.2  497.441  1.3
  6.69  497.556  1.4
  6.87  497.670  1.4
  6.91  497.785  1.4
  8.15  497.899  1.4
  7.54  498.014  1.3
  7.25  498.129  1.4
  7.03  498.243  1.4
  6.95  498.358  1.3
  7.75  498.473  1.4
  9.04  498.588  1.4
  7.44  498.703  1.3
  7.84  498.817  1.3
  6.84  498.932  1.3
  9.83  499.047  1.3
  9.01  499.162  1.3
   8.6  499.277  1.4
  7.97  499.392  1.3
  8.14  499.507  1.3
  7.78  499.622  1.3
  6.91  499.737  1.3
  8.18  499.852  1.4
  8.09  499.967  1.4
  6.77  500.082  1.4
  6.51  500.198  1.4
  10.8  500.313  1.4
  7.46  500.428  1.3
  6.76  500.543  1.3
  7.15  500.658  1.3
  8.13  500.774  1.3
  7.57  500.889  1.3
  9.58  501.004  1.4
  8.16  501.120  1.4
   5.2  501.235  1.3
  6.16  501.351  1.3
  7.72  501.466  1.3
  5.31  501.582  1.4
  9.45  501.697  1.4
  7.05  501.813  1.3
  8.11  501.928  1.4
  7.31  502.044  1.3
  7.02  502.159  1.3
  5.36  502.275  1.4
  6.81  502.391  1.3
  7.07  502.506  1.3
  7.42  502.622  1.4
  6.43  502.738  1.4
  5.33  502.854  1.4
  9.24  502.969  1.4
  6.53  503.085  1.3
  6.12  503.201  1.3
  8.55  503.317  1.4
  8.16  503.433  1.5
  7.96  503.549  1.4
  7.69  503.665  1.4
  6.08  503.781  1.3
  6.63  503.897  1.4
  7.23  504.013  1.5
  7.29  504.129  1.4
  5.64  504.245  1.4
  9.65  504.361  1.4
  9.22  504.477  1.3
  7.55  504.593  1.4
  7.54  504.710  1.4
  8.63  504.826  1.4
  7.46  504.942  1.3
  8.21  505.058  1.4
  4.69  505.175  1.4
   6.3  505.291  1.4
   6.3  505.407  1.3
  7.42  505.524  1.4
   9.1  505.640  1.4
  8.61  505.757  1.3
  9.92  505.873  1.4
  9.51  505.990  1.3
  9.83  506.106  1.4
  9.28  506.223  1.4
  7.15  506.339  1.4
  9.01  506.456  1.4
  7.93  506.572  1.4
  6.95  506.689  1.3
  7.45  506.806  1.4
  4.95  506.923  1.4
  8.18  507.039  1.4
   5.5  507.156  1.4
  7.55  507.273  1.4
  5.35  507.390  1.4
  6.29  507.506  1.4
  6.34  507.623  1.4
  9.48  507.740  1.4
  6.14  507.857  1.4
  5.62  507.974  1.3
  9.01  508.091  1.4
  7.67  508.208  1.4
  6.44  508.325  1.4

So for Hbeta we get 0.489 nm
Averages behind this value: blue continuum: 8.16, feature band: 6.52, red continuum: 7.58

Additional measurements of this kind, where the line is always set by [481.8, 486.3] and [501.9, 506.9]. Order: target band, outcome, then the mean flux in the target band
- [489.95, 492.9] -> 0.167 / 7.18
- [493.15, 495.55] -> -0.144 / 8.05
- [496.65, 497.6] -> -0.001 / 7.59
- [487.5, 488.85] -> -0.016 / 7.72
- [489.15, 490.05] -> 0.000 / 7.62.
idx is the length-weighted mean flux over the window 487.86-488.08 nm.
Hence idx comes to 7.42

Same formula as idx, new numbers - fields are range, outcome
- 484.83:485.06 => 8.01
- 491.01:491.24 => 7.26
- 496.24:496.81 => 7.78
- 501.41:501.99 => 7.52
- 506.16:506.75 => 8.07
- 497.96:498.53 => 7.3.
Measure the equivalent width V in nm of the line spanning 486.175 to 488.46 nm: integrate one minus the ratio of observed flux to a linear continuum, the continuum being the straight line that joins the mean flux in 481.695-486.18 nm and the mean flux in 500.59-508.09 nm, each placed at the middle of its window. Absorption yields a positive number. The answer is 0.27 nm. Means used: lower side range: 7.69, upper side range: 7.4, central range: 6.73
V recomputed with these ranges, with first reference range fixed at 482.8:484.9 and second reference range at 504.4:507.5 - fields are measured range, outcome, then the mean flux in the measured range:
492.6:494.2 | 0.158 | 7.14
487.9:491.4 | 0.259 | 7.41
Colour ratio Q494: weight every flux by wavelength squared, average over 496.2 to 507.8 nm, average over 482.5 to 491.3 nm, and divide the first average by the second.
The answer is 1.10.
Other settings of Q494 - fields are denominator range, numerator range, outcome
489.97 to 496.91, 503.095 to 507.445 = 1.05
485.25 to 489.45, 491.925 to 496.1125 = 1.17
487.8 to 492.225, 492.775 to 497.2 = 1.06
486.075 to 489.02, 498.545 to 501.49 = 1.20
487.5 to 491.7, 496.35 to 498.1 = 1.05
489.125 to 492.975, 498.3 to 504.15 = 1.07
